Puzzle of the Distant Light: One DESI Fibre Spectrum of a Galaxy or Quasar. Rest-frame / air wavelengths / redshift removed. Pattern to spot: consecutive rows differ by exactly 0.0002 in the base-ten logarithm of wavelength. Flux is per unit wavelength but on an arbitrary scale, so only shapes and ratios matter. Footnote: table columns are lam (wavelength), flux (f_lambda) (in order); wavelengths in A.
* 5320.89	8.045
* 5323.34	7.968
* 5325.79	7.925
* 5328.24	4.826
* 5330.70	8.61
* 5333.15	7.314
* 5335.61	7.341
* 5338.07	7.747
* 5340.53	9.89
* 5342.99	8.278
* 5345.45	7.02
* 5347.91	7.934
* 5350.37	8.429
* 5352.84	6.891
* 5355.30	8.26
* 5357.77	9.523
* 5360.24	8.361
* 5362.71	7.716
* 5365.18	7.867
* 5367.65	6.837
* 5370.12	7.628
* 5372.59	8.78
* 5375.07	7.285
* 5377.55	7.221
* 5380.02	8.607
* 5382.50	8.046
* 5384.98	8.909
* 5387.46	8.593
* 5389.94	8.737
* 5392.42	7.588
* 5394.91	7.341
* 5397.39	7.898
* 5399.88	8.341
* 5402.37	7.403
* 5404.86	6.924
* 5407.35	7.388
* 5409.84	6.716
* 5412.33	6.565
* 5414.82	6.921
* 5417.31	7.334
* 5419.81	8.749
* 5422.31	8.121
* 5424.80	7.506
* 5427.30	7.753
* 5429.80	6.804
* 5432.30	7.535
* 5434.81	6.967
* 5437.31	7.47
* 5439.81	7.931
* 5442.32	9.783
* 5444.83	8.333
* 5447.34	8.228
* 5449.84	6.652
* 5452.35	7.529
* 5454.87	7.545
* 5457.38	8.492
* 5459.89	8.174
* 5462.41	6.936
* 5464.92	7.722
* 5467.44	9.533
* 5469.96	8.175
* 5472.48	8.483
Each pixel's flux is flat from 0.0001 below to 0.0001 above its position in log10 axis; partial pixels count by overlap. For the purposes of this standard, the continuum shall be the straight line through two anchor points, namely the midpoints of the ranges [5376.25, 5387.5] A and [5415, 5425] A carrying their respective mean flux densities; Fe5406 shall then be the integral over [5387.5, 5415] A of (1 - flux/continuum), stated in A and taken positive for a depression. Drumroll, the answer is 1.9 A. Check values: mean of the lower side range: 8.24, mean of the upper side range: 7.87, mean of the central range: 7.51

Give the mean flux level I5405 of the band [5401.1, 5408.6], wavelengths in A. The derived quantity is 7.24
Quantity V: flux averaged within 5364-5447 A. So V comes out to 7.76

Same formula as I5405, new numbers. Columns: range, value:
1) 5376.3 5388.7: 8.28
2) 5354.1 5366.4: 8.34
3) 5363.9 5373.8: 7.78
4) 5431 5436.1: 7.24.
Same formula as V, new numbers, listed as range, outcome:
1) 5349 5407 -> 7.95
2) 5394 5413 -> 7.34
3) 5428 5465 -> 7.74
